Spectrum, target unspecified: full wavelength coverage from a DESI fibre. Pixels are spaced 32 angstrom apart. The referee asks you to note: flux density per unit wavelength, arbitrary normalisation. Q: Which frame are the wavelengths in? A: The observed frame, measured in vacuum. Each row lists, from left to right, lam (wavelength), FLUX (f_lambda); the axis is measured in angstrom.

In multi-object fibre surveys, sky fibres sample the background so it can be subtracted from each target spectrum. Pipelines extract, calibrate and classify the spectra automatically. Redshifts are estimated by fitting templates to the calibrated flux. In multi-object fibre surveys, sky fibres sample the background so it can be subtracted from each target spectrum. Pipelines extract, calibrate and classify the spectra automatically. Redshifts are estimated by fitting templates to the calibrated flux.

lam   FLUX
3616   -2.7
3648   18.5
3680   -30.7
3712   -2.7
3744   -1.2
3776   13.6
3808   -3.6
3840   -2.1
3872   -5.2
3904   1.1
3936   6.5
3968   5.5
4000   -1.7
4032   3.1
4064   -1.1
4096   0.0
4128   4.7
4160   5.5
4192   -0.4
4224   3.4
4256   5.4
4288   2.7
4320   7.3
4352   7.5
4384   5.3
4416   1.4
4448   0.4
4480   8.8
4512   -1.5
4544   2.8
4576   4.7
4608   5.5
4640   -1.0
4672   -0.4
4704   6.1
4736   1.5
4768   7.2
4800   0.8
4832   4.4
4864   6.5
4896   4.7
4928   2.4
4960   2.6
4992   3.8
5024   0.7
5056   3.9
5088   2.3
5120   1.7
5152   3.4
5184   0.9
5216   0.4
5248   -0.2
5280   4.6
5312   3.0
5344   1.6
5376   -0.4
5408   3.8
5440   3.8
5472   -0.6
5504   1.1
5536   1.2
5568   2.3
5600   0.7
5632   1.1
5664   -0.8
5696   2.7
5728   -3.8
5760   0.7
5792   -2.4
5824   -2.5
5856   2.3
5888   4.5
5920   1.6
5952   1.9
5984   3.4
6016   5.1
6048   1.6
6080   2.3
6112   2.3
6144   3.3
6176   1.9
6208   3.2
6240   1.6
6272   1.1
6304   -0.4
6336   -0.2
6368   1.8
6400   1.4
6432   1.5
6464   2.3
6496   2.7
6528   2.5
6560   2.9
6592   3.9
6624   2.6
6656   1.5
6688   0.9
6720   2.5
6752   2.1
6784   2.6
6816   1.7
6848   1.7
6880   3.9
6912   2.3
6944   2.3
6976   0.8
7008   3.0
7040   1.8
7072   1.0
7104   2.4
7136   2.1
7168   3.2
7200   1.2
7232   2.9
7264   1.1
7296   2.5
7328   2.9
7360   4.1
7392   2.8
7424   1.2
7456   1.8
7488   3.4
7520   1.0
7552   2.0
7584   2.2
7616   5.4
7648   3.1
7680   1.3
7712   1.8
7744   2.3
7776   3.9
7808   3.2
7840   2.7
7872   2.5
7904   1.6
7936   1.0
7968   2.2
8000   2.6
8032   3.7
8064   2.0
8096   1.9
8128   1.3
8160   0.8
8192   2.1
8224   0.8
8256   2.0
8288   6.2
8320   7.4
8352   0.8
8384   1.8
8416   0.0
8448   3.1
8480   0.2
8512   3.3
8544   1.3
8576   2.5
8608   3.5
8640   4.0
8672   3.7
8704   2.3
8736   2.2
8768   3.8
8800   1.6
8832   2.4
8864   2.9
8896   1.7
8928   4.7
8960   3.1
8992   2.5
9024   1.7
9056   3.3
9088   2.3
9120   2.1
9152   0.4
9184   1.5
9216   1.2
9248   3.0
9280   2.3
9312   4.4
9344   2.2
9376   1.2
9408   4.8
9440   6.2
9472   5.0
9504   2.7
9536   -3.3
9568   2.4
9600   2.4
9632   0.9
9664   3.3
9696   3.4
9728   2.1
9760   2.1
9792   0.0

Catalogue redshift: 1.23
